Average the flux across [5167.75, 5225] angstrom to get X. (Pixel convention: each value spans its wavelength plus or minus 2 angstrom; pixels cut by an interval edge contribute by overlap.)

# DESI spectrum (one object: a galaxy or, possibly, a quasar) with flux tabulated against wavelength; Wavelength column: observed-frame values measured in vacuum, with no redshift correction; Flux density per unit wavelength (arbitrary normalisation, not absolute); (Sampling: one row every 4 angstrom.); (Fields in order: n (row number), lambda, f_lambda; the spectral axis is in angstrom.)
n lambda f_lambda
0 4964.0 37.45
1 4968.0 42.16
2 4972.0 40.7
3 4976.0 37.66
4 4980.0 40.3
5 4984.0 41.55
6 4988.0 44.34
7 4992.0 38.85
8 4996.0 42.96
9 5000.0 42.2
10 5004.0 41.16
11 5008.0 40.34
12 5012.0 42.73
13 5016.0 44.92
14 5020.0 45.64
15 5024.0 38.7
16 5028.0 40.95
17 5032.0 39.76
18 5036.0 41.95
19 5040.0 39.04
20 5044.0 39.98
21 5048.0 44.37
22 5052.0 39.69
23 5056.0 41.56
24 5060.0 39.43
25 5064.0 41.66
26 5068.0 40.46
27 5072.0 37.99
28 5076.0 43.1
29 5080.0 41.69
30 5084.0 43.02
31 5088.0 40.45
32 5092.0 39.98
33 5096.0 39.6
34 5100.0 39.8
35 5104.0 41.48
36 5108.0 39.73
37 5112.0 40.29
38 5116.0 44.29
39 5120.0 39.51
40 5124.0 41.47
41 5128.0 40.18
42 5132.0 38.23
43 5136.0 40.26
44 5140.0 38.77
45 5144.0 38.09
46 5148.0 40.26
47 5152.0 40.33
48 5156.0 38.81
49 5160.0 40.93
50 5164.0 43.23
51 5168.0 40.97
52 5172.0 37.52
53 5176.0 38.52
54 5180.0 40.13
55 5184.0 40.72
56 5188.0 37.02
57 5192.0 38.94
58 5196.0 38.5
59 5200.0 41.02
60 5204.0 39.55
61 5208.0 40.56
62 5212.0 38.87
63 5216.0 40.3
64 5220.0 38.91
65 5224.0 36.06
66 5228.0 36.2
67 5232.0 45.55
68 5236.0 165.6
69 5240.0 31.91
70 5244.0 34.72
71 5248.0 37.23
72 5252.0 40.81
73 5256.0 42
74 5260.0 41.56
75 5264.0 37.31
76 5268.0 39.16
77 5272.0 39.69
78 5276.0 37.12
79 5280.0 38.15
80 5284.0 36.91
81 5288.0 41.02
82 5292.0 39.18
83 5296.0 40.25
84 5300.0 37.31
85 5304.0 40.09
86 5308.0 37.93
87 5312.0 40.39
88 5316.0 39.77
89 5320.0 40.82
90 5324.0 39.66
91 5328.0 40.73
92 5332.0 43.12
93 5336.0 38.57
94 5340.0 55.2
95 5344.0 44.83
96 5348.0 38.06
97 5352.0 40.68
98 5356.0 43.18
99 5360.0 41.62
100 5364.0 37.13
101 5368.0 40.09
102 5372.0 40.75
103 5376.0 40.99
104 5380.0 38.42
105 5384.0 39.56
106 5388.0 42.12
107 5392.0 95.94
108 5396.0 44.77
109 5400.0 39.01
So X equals 39.2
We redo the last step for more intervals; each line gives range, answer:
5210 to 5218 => 39.6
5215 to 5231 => 38.2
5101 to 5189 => 40.1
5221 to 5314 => 44.1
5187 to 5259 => 45.8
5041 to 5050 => 41.8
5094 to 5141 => 40.3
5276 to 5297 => 38.9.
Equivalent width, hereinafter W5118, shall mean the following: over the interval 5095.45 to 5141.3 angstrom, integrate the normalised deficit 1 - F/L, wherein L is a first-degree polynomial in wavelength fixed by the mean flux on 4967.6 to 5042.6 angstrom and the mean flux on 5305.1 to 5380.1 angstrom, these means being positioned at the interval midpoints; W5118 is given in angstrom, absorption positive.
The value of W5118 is 1.05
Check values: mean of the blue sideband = 41.3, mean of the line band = 40.3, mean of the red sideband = 41.2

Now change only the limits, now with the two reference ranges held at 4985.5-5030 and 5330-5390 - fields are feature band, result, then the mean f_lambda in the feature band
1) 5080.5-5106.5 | 0.7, 40.8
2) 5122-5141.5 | 1.0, 39.8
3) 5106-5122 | 0.4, 41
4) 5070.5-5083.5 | 0.2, 41.3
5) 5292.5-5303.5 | 0.7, 39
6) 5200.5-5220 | 0.9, 39.8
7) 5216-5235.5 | -3.4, 49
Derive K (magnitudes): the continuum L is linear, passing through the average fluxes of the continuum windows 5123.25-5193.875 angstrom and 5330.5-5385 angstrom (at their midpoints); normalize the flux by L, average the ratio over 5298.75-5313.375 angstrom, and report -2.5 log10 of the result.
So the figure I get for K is 0.06 mag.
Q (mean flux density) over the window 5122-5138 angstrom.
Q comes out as 40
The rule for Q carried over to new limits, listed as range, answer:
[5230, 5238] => 106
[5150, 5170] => 40.9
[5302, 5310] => 39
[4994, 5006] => 42.1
